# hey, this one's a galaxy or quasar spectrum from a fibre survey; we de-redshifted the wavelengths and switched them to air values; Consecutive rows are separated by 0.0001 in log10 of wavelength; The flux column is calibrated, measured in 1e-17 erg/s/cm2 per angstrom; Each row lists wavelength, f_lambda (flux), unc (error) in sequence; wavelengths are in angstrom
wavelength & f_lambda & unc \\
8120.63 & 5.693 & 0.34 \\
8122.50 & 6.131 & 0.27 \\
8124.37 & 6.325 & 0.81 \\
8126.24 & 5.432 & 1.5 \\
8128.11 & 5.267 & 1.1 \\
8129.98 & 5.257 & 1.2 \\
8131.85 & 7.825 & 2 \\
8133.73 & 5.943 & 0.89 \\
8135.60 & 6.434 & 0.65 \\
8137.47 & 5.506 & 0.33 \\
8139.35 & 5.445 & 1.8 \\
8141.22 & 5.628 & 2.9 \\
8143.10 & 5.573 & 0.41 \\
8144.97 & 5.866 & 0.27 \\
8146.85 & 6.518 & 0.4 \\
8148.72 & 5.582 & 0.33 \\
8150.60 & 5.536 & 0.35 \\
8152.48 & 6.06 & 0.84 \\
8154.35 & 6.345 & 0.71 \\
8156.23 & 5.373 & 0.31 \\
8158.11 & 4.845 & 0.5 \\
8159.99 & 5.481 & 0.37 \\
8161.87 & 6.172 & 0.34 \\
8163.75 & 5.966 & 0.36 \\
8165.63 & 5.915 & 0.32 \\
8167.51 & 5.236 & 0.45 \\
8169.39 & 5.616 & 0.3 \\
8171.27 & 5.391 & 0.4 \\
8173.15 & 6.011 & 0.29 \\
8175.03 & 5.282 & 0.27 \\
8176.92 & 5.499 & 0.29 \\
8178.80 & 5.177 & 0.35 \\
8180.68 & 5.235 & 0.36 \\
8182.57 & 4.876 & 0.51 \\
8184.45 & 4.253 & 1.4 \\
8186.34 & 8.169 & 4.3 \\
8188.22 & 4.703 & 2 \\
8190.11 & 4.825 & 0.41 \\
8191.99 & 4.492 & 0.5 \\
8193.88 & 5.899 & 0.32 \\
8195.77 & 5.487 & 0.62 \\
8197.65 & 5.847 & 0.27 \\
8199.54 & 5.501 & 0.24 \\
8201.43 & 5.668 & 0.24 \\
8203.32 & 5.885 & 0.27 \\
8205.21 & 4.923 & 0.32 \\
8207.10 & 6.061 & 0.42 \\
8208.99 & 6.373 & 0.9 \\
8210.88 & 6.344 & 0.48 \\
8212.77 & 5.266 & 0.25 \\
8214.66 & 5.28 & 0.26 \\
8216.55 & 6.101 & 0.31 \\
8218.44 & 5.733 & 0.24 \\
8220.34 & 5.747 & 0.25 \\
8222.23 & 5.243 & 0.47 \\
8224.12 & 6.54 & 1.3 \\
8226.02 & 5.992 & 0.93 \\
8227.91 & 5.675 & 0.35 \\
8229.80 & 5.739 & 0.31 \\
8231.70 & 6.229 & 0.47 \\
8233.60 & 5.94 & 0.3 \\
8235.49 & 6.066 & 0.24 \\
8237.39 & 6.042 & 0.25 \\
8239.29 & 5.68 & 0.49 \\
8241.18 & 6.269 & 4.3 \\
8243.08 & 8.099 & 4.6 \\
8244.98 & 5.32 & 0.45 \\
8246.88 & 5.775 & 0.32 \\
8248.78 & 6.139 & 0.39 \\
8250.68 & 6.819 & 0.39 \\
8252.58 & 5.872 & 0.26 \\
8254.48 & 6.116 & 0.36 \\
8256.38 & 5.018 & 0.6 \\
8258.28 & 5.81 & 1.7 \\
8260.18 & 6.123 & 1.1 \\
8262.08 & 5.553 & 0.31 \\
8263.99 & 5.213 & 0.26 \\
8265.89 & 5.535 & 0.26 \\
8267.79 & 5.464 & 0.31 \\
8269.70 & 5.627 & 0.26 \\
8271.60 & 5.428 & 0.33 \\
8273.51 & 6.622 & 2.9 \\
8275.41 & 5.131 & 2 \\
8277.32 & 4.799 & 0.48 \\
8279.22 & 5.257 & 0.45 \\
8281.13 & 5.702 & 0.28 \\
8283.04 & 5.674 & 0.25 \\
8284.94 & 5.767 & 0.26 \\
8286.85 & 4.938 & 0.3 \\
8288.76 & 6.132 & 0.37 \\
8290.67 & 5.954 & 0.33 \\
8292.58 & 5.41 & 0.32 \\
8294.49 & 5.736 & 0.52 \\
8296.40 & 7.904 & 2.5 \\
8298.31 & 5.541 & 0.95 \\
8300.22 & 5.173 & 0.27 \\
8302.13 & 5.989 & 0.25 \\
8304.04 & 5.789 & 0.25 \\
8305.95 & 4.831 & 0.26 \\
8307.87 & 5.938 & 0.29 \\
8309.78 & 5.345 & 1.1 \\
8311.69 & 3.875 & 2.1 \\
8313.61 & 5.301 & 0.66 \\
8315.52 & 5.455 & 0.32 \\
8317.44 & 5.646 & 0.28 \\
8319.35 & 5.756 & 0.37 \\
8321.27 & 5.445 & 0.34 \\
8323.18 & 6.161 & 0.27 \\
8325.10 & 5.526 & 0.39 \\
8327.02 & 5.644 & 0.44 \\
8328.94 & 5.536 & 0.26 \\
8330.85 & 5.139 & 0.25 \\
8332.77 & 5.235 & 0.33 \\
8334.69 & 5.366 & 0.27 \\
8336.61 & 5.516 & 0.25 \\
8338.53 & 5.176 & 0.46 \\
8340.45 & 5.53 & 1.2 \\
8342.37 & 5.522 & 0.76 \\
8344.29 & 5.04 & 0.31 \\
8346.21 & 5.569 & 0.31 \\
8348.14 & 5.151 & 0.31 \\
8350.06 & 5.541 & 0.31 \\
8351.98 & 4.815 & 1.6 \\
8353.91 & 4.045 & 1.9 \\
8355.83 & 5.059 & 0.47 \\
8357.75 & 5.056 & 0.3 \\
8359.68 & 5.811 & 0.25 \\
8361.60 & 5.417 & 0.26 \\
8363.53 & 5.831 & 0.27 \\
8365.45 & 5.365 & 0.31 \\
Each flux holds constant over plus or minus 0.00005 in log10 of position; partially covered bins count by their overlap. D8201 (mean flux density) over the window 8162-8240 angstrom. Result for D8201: 5.66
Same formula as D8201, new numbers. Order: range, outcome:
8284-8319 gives 5.6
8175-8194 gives 5.28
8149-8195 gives 5.51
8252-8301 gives 5.67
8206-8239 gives 5.89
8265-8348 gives 5.53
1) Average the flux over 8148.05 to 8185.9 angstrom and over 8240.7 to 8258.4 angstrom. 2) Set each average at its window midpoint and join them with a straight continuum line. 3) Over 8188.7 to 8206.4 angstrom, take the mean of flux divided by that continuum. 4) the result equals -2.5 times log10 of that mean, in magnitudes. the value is 0.07 mag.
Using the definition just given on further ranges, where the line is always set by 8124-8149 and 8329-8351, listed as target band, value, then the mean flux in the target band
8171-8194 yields 0.083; 5.35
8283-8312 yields -0.038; 5.66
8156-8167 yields 0.039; 5.62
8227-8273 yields -0.058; 5.9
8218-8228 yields -0.032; 5.84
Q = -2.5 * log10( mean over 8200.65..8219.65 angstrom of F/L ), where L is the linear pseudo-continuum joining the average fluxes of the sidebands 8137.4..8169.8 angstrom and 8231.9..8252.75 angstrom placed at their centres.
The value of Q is 0.047 mag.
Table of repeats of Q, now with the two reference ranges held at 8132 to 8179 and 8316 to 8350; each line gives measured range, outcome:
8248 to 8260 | -0.07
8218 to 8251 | -0.08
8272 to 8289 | 0.00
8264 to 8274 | -0.02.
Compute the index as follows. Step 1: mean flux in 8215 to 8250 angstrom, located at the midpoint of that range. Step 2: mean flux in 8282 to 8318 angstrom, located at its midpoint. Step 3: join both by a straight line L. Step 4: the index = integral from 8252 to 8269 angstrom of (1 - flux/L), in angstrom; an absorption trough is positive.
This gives 0.6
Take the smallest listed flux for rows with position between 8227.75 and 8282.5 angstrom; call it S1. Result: 4.799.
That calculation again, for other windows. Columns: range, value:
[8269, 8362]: 3.875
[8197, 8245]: 4.923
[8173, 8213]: 4.253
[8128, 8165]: 4.845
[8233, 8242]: 5.68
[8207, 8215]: 5.266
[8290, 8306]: 4.831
